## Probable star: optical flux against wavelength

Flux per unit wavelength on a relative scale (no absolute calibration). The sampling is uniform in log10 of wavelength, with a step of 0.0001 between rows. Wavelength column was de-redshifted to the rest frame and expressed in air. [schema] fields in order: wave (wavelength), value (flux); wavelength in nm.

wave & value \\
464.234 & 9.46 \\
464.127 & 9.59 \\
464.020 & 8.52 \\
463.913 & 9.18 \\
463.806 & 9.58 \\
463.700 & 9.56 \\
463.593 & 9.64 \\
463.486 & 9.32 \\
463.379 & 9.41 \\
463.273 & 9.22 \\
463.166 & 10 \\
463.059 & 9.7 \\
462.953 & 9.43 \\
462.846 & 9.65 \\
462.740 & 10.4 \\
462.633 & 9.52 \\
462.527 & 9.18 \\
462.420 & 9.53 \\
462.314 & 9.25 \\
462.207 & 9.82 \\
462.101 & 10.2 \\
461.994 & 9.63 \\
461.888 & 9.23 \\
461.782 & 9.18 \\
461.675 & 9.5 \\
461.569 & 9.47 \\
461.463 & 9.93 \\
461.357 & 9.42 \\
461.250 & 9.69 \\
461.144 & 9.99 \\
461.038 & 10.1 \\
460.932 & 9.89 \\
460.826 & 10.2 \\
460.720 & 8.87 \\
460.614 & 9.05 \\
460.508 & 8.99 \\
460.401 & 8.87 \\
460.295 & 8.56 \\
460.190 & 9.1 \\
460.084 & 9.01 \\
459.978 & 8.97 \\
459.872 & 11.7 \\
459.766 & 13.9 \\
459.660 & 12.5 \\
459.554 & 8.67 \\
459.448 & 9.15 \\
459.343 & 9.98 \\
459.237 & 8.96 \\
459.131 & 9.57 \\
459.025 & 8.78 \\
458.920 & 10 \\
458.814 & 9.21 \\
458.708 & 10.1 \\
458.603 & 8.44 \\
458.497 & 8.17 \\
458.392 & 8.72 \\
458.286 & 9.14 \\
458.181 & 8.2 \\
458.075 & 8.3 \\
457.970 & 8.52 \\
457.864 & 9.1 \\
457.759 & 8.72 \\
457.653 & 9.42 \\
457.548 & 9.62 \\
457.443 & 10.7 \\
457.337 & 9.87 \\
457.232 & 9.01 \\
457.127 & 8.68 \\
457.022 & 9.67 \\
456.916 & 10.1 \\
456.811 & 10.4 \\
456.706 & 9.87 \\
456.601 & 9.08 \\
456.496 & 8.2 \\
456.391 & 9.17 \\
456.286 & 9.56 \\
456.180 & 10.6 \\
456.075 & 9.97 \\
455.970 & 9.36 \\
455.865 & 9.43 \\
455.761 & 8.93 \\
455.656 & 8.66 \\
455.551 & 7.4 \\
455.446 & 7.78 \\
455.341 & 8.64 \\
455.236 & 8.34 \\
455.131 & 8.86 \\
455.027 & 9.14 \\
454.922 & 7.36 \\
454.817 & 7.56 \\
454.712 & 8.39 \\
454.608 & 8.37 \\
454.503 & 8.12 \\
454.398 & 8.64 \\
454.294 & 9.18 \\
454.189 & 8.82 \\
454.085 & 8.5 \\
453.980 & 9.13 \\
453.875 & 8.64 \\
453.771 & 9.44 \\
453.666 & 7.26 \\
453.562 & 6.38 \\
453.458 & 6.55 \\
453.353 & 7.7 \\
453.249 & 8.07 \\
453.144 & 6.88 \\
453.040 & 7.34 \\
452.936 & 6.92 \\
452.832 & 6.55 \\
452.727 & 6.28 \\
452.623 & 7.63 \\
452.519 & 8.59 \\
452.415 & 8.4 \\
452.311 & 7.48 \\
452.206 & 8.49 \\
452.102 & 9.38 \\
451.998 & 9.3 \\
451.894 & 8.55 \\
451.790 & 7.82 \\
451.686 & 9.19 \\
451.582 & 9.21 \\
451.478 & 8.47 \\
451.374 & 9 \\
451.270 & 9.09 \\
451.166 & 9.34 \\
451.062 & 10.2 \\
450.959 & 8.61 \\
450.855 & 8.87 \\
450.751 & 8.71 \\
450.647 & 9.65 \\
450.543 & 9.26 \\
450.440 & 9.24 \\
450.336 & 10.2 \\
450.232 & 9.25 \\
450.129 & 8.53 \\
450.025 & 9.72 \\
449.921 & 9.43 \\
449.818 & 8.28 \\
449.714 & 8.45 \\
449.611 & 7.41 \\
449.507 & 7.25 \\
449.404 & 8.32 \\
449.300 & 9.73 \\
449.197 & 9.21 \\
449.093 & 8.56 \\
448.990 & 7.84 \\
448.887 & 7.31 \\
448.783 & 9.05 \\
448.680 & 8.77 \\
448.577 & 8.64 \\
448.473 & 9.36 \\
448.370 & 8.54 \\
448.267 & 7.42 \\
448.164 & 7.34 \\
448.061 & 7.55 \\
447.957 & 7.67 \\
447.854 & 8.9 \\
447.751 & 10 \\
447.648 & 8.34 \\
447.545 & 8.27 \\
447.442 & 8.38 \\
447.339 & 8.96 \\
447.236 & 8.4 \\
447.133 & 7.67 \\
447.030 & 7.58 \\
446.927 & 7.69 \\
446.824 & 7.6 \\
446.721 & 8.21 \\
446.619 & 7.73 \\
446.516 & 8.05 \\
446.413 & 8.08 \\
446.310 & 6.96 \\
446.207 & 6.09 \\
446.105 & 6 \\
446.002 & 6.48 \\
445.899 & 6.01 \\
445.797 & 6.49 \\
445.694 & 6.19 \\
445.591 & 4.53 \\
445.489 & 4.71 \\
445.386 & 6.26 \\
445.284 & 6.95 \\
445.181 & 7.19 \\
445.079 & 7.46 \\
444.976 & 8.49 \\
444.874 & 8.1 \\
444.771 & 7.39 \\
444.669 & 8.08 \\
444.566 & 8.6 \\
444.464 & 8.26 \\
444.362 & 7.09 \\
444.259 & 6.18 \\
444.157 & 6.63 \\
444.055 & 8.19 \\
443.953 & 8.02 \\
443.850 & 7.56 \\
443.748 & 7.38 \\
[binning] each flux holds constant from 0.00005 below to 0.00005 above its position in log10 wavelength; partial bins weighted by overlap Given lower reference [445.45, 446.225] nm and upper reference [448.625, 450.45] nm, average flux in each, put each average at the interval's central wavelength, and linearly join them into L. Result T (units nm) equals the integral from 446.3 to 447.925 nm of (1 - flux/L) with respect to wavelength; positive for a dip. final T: -0.33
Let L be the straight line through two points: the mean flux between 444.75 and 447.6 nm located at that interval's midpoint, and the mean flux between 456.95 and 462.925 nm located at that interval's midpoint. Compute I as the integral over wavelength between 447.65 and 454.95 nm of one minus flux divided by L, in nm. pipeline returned -0.35 nm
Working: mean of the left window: 7.21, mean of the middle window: 8.42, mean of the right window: 9.5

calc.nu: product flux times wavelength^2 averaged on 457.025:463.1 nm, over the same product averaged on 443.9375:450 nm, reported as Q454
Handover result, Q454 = 1.3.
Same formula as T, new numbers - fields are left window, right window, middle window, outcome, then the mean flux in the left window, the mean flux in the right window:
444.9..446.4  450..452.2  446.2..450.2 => -0.30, 6.49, 9.1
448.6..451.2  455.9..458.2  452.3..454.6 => 0.32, 8.84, 9.38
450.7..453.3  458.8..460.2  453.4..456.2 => 0.15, 8.33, 10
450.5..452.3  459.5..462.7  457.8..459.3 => 0.09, 8.97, 9.73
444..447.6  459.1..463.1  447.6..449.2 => -0.14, 7.29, 9.71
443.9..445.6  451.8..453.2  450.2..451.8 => -0.30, 7.25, 7.83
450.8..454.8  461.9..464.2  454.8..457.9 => -0.15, 8.28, 9.53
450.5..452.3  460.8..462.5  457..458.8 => 0.06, 8.97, 9.67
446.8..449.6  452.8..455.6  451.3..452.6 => -0.08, 8.3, 8.01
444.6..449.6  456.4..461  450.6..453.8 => 0.09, 7.71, 9.44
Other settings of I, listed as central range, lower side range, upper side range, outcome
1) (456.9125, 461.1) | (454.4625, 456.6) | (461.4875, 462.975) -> -0.136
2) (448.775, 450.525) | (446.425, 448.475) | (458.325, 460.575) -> -0.058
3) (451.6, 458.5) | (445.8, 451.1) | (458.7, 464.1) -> 0.301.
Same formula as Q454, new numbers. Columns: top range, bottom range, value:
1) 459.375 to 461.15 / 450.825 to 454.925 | 1.23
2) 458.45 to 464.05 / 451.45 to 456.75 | 1.18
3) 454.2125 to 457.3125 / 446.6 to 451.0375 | 1.08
